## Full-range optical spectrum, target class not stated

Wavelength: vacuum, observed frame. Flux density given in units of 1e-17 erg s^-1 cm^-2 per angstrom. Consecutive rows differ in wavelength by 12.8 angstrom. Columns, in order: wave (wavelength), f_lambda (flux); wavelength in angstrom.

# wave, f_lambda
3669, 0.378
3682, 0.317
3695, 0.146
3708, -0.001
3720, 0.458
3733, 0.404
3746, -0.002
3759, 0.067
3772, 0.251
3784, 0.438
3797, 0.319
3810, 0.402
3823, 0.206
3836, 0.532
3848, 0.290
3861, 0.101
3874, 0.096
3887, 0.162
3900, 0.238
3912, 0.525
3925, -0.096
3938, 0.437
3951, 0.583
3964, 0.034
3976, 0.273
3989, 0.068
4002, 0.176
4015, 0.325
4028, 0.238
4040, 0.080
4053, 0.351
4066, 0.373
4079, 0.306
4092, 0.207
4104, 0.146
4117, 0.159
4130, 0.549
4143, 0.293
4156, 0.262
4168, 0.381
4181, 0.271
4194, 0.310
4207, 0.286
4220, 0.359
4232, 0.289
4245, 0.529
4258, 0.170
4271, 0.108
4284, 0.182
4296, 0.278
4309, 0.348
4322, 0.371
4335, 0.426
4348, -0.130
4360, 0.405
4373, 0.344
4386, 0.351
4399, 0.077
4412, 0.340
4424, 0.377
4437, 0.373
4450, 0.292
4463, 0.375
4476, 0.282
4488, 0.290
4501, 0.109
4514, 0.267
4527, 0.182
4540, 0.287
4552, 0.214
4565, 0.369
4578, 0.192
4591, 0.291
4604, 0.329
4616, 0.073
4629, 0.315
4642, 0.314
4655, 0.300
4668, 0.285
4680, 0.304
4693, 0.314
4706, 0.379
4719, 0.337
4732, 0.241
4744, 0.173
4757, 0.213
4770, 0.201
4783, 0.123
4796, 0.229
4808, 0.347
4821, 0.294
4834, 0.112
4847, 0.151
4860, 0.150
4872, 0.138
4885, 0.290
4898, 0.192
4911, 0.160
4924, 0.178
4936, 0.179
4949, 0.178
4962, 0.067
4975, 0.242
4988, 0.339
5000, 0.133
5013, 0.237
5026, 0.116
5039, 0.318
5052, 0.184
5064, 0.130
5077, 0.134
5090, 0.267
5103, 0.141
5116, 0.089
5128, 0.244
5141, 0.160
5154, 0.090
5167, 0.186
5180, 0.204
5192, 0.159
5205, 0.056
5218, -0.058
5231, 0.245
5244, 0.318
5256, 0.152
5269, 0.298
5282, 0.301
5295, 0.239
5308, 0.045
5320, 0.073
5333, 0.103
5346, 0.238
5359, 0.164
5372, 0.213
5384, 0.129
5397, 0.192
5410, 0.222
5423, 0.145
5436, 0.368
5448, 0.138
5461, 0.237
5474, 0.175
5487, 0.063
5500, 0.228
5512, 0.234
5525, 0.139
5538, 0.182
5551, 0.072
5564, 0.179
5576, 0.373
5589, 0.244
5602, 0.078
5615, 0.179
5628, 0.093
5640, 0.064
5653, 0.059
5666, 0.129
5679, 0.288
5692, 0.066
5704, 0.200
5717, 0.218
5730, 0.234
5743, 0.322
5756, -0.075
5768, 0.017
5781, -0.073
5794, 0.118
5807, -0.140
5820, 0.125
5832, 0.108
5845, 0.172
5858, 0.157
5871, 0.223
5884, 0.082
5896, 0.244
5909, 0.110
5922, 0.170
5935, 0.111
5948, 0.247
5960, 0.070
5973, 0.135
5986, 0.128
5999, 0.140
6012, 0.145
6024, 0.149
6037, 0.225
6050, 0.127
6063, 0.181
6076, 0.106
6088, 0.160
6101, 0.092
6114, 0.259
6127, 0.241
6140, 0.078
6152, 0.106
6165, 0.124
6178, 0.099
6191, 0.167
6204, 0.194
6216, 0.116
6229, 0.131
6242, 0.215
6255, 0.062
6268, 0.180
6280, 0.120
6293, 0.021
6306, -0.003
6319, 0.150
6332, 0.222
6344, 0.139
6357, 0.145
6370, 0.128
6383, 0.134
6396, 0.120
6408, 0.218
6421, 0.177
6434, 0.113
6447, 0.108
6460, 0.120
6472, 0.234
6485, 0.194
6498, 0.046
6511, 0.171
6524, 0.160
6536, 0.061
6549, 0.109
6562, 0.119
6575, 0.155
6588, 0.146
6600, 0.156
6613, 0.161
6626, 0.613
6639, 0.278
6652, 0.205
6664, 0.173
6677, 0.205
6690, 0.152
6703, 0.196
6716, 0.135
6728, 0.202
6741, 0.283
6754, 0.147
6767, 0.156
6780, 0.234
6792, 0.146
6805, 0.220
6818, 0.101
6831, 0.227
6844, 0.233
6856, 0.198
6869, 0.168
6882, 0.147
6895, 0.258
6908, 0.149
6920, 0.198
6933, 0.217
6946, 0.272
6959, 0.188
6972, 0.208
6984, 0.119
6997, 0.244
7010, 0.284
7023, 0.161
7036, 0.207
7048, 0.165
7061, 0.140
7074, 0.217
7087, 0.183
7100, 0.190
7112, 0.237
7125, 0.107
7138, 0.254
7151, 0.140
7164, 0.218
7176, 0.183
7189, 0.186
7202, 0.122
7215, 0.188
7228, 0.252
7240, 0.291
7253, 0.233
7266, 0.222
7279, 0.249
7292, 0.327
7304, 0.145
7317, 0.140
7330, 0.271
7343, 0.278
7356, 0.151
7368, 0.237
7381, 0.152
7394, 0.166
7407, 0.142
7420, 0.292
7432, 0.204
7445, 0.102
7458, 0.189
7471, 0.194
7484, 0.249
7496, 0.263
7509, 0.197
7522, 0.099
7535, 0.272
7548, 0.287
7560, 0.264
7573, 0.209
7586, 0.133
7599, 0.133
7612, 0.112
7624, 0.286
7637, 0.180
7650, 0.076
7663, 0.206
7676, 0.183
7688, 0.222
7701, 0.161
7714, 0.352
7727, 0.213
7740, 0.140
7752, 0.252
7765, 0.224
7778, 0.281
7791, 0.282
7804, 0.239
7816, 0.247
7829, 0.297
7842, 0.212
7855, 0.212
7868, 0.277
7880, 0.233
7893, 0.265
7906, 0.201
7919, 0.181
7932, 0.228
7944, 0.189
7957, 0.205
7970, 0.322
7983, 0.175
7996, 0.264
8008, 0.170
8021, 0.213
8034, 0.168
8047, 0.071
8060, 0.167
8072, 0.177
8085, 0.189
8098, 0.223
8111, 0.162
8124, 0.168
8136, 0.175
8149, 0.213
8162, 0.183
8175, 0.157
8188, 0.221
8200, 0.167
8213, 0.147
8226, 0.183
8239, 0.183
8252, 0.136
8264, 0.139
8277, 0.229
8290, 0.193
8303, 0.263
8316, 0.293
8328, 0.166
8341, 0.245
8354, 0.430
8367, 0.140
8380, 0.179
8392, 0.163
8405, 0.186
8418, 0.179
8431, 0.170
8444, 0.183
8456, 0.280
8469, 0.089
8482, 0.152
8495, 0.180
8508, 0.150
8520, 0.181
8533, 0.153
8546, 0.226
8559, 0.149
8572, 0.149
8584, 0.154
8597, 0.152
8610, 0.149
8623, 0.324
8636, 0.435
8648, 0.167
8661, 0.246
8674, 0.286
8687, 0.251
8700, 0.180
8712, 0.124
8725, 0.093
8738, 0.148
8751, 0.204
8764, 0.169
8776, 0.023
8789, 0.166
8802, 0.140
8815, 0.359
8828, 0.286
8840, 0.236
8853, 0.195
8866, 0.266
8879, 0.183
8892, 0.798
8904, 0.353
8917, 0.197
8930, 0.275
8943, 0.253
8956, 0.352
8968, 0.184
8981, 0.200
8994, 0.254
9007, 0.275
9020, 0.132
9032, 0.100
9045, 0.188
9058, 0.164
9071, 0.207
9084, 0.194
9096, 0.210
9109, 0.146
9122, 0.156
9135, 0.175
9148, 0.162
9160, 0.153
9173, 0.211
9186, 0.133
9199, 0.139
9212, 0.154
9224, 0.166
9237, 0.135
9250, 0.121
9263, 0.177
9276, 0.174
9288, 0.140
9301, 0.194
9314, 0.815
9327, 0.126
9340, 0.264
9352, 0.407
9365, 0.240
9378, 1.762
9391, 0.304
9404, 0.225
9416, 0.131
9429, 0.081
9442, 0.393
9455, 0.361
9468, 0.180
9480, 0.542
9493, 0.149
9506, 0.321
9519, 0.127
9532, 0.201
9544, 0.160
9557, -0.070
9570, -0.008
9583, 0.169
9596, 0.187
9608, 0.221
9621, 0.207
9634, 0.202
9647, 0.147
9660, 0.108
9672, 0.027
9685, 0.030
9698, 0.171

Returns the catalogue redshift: 0.776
